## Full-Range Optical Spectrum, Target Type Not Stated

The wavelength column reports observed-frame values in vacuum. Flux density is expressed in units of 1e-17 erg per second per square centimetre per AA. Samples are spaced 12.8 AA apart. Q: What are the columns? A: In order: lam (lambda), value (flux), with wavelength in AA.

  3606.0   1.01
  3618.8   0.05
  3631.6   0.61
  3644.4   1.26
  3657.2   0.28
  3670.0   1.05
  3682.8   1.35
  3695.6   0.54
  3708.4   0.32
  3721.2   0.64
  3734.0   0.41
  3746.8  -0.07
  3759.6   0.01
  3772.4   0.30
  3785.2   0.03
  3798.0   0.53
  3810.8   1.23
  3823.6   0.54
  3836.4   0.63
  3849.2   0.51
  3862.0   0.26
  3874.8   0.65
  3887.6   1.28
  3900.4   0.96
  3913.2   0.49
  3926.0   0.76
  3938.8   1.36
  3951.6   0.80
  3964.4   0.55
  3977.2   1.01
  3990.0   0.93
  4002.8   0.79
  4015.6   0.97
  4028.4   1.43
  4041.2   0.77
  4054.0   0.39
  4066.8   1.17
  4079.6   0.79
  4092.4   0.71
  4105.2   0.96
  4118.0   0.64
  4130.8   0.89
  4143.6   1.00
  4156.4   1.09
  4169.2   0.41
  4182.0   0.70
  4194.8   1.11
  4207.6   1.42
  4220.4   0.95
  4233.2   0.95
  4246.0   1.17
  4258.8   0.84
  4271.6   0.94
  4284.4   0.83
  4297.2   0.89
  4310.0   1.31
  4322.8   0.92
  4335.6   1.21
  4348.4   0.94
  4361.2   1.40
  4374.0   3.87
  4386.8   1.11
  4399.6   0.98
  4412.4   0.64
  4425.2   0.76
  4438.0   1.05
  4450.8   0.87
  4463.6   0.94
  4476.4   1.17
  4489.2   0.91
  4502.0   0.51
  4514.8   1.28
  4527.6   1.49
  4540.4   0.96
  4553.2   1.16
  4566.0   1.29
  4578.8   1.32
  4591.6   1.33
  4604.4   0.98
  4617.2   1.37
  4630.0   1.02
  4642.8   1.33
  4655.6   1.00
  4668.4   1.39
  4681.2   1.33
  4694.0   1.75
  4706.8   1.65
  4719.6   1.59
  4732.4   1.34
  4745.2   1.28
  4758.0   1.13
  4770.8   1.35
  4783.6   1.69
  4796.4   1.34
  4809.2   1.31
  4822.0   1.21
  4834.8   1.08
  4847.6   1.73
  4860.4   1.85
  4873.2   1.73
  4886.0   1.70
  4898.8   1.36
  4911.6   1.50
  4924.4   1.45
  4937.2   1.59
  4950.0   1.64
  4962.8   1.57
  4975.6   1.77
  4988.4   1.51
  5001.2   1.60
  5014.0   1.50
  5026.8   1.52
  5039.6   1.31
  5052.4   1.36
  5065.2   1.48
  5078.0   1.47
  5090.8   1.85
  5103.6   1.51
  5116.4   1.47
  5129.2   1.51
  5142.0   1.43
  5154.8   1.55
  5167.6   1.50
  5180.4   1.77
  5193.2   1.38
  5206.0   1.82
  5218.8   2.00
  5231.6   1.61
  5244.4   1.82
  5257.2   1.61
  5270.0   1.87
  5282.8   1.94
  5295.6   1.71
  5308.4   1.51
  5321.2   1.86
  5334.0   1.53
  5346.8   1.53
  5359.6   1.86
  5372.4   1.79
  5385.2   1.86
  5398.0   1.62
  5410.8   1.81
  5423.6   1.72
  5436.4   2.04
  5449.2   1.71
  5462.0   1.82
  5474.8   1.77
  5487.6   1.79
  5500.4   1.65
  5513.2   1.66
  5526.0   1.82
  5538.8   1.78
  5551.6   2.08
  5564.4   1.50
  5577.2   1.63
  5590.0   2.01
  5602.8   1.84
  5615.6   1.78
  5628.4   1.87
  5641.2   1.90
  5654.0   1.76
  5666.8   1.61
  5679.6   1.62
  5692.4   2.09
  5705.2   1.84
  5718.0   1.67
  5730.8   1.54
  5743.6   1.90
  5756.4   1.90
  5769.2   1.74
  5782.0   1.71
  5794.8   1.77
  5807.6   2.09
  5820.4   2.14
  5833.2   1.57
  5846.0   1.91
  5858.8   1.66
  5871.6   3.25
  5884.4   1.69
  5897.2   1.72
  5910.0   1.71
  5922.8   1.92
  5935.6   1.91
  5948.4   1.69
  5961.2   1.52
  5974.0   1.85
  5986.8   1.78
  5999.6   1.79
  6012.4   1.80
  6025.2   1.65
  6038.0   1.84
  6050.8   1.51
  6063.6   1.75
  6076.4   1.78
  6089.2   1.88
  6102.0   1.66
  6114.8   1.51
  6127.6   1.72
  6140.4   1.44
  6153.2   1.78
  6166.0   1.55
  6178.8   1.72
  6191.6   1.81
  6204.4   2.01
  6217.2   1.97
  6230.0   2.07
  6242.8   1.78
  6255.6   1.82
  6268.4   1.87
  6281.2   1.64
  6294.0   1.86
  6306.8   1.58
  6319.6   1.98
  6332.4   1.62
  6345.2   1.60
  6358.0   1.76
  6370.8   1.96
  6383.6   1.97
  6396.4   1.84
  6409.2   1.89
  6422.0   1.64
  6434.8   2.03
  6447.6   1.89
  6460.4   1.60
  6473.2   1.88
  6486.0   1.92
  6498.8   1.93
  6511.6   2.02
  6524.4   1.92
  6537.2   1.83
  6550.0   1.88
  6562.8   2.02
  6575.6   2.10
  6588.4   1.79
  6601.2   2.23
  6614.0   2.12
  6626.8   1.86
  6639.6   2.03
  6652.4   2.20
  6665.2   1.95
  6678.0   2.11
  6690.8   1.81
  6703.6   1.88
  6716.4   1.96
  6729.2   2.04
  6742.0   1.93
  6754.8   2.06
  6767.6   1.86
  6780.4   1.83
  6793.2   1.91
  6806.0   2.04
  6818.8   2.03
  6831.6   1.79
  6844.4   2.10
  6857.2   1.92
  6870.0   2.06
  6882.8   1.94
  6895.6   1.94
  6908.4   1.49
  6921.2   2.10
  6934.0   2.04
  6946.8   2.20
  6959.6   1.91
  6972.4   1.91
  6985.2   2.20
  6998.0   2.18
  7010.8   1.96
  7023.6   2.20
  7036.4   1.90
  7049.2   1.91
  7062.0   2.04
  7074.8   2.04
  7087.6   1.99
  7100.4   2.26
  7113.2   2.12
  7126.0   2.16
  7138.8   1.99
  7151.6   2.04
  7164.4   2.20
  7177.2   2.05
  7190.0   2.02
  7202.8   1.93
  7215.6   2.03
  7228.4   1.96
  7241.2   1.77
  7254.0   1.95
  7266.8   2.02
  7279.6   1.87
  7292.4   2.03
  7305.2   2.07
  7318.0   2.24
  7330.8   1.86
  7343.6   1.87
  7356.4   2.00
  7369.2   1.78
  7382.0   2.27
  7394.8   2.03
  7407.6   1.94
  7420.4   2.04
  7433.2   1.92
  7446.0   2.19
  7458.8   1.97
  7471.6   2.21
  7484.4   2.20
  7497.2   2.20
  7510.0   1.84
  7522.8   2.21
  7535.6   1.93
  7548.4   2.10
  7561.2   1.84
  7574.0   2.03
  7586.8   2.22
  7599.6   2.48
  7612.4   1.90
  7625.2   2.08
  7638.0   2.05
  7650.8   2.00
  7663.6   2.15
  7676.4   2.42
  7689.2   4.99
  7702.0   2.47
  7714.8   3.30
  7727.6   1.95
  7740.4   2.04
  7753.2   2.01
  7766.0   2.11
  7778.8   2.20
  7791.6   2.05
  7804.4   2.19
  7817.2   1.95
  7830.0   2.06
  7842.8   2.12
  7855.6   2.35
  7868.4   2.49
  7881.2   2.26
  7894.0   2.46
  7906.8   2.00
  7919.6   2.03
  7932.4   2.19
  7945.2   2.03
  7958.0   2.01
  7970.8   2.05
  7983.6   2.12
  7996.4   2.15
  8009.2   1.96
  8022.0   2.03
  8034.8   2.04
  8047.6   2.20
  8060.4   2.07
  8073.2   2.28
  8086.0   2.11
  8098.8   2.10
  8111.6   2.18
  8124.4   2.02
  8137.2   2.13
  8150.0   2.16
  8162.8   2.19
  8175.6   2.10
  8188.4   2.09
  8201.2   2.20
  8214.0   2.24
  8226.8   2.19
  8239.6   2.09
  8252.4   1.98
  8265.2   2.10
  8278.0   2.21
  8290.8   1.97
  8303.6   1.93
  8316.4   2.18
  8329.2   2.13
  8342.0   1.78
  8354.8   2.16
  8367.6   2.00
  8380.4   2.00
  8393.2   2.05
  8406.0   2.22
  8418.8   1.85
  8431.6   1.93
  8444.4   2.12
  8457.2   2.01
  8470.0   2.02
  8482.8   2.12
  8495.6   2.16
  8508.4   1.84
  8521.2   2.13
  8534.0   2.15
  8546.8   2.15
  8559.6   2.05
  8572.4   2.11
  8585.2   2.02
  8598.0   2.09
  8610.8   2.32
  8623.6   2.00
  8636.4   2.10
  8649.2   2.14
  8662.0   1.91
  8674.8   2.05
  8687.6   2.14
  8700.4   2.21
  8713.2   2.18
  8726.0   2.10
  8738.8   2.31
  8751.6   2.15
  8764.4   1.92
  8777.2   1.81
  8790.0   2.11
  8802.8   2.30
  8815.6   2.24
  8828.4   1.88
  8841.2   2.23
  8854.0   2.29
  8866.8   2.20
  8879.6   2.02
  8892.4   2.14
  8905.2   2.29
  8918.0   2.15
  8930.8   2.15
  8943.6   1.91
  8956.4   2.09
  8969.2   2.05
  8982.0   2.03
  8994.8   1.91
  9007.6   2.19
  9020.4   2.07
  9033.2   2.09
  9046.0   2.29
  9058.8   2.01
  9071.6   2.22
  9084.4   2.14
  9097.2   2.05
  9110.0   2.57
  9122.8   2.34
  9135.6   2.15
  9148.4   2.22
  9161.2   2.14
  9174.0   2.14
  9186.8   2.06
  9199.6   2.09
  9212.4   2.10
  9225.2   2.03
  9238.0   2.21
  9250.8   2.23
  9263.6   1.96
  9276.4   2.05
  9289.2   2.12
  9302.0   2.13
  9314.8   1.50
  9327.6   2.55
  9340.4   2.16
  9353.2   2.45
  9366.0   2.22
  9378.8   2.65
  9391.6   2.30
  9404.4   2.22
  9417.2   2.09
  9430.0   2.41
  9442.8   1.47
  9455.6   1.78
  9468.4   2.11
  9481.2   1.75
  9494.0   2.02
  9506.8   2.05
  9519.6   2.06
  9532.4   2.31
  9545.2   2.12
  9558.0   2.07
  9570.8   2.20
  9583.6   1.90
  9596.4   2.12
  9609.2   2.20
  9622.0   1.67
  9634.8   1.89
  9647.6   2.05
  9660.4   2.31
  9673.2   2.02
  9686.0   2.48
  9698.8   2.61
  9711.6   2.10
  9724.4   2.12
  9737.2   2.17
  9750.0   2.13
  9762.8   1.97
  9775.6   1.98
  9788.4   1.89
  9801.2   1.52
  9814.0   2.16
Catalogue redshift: 0.172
